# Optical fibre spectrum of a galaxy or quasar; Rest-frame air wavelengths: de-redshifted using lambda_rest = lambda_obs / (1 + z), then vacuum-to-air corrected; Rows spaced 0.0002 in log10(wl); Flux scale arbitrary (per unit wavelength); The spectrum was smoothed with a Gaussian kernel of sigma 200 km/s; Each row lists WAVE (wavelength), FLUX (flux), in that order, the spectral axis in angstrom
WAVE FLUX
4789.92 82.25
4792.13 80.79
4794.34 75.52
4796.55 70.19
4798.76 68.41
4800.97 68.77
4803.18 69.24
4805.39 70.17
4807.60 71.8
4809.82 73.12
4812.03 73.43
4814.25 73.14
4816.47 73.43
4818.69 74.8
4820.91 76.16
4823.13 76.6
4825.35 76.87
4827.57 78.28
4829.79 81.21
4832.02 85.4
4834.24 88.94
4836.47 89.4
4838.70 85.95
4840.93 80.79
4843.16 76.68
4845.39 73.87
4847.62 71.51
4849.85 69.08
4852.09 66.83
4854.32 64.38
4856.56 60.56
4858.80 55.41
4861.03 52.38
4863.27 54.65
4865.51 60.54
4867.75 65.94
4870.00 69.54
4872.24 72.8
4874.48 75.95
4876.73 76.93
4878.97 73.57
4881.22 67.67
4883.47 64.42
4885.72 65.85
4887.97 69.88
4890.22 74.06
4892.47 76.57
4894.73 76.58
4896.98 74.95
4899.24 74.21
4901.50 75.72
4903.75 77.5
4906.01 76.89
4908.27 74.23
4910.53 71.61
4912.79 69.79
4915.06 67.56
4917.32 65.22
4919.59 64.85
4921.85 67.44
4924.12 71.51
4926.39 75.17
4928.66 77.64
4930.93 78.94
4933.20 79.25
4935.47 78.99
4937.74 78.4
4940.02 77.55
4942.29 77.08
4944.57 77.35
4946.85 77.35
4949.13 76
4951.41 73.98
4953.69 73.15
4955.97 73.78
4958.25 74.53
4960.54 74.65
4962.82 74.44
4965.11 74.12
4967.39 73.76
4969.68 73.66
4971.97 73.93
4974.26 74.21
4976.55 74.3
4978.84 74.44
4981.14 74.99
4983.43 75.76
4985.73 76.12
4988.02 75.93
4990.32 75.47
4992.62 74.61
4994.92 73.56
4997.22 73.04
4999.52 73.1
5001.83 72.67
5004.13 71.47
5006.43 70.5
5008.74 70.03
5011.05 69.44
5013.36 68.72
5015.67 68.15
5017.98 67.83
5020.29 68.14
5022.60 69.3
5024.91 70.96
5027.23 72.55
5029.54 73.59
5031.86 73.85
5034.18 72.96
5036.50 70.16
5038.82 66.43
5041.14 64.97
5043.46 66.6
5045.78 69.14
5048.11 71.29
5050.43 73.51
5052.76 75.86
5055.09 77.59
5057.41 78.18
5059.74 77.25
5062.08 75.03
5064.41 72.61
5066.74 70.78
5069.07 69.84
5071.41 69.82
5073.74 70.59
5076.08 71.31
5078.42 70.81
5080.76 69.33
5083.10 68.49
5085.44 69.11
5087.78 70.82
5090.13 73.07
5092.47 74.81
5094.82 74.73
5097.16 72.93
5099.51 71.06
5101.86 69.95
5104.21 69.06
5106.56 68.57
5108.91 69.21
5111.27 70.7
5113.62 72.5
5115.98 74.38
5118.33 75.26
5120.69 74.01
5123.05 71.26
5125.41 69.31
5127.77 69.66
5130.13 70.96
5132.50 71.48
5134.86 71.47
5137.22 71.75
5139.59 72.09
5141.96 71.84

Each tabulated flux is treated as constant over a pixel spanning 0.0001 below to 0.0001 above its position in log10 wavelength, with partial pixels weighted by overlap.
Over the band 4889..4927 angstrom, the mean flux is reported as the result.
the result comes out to 72.5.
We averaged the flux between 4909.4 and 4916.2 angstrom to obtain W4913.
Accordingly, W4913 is 69.6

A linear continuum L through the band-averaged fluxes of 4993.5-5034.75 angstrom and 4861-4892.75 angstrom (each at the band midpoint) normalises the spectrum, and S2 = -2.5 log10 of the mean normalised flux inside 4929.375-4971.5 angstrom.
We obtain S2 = -0.09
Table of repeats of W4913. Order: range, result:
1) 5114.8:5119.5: 74.9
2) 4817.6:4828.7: 76.6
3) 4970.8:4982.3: 74.4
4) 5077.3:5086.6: 69.4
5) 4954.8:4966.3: 74.3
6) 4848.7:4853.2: 67.9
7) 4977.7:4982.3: 74.7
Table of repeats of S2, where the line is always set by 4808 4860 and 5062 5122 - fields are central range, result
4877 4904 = 0.02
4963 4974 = -0.01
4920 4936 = -0.02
